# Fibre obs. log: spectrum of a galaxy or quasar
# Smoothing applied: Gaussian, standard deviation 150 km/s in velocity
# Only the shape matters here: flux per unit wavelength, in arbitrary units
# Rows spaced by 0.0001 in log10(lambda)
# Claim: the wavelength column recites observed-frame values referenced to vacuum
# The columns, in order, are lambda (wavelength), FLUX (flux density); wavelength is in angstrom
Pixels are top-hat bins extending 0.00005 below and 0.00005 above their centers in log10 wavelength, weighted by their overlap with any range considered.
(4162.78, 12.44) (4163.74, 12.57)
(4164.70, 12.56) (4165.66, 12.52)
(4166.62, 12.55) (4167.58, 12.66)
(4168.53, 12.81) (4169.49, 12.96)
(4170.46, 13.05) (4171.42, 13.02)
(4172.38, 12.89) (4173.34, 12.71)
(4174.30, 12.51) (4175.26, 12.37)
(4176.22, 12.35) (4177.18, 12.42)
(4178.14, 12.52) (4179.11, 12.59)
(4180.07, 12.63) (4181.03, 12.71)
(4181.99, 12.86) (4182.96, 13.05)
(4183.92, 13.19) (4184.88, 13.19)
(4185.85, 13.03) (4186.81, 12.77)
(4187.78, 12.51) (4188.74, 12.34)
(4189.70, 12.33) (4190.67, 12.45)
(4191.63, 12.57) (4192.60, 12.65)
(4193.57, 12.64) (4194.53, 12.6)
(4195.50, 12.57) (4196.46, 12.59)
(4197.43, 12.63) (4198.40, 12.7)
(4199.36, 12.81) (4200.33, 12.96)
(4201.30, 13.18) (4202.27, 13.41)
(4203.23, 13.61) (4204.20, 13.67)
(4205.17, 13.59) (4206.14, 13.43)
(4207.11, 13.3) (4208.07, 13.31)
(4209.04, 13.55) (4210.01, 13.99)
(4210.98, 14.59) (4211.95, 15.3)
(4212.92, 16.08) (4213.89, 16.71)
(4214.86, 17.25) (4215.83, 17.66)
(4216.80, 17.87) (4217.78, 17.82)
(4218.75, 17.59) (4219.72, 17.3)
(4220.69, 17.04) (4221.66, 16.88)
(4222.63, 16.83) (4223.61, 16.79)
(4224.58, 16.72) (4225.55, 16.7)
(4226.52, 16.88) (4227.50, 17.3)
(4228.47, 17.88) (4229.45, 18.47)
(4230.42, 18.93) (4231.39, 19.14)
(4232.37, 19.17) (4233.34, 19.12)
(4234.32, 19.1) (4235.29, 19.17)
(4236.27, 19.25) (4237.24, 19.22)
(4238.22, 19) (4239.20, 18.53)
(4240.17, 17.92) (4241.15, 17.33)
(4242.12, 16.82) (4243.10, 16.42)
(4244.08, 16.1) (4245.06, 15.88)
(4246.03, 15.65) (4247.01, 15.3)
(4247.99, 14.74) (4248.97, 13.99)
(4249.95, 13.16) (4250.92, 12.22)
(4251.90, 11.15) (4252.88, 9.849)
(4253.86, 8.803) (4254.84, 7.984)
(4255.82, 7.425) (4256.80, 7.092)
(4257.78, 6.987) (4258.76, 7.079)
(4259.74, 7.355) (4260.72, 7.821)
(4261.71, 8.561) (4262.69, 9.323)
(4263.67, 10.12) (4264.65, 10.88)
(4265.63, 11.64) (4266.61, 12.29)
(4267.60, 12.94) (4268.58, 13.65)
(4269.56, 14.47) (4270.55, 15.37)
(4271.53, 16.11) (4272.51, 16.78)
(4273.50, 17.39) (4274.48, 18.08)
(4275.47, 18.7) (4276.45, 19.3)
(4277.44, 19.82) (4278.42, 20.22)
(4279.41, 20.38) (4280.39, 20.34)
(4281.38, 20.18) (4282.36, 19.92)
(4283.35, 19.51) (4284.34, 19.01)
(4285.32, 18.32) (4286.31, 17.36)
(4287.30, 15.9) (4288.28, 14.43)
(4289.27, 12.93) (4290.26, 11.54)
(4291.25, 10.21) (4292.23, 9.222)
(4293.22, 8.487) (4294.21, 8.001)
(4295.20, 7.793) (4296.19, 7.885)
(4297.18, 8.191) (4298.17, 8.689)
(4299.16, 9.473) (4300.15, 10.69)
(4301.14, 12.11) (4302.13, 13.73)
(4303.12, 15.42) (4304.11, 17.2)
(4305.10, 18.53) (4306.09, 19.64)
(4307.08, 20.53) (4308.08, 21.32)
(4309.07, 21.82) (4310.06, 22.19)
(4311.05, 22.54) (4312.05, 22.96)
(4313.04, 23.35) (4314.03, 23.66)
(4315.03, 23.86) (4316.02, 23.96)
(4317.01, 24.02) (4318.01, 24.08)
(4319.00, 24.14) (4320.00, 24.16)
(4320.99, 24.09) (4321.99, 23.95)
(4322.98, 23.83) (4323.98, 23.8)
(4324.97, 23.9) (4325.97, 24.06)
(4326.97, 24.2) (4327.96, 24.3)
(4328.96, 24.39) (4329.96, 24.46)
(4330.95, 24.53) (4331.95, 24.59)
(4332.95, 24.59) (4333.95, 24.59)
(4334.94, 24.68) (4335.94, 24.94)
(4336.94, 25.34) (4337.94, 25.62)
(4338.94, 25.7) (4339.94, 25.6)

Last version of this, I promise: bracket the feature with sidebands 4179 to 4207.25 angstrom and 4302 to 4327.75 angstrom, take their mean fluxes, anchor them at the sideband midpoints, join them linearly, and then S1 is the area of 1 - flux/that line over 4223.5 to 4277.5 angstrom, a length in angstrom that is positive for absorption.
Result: 7.7 angstrom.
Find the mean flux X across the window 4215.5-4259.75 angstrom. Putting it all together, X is 15.5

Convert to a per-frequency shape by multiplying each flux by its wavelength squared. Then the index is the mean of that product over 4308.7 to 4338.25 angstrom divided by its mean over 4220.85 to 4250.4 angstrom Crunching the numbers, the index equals 1.4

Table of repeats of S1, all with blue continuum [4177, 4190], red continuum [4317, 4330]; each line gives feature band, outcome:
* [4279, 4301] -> 7.97 angstrom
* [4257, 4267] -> 5.24 angstrom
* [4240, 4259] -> 5.69 angstrom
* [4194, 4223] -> 0.12 angstrom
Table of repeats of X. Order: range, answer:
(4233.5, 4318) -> 15.3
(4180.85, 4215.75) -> 13.5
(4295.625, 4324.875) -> 19.4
